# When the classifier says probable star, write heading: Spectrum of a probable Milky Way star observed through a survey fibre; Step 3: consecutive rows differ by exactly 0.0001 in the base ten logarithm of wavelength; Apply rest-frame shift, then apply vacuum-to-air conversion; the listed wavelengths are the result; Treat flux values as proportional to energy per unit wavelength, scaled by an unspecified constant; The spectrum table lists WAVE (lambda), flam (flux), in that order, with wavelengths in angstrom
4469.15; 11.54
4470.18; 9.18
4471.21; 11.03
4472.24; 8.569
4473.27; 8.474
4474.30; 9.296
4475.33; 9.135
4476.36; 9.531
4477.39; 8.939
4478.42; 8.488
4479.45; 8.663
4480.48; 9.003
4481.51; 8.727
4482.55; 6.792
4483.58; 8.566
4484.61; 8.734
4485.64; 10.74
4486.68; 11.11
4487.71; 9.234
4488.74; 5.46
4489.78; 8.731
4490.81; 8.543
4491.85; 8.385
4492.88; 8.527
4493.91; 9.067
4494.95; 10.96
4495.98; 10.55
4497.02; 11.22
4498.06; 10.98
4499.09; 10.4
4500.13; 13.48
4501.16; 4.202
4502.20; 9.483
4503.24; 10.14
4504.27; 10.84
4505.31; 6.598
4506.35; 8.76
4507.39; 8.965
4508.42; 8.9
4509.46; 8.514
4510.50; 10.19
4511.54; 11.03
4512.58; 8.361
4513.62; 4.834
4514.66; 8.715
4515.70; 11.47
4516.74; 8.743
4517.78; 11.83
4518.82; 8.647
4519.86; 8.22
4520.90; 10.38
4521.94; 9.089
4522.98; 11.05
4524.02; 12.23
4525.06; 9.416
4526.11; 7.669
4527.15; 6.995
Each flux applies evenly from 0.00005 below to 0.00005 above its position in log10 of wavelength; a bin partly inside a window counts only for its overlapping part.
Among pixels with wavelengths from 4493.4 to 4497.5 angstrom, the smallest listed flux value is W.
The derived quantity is 9.067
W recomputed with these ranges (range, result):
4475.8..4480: 8.488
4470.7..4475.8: 8.474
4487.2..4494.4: 5.46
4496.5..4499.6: 10.4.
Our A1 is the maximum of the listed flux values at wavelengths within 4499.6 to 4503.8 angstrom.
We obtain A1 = 13.48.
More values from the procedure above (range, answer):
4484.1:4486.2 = 10.74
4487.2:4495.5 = 10.96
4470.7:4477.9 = 11.03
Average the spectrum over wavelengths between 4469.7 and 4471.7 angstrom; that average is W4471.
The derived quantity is 10.1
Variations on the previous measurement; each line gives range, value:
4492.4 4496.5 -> 9.79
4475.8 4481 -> 8.94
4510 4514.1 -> 8.63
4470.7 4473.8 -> 9.35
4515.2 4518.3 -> 10.7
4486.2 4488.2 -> 10.2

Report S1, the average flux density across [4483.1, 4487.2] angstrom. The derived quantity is 9.8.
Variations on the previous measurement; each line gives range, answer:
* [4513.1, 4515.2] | 6.81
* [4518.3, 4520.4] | 8.46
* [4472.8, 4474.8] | 8.89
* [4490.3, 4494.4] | 8.63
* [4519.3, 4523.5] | 9.69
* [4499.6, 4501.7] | 8.85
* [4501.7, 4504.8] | 10.2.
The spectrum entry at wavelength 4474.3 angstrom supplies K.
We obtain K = 9.296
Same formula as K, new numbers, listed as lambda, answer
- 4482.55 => 6.792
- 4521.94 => 9.089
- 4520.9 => 10.38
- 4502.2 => 9.483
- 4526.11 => 7.669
